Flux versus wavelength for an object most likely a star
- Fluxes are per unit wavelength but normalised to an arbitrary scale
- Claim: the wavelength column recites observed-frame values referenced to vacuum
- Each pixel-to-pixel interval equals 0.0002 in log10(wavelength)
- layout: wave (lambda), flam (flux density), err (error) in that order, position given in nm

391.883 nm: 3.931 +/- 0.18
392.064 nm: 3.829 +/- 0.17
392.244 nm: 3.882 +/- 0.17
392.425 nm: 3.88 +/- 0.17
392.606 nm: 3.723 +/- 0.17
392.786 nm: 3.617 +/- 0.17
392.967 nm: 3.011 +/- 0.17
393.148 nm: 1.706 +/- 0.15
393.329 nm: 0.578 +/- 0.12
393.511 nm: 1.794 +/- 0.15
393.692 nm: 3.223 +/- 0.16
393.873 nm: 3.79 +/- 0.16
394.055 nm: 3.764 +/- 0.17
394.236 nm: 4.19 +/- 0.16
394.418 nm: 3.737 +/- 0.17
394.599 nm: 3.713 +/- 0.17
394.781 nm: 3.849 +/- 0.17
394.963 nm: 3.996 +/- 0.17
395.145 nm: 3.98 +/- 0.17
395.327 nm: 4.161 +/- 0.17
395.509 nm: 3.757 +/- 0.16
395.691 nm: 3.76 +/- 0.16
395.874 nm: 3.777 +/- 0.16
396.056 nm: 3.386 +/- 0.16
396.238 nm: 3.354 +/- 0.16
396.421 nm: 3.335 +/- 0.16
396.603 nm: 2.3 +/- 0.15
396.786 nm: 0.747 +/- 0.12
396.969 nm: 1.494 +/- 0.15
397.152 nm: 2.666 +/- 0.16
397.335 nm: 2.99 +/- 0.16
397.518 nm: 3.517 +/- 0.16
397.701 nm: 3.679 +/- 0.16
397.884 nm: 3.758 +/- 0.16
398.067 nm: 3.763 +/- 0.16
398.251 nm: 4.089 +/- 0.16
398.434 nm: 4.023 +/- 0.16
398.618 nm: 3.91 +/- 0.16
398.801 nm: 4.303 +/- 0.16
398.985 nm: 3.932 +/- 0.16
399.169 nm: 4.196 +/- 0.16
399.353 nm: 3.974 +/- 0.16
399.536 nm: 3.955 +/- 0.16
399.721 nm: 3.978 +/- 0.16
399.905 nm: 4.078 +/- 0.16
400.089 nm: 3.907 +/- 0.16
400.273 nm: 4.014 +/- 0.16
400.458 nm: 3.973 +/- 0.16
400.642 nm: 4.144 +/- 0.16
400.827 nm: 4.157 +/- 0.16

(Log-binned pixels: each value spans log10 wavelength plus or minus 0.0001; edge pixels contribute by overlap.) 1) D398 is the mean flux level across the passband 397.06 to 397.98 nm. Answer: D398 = 3.33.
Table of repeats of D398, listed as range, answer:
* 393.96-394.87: 3.85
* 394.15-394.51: 3.96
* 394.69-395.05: 3.92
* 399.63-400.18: 3.99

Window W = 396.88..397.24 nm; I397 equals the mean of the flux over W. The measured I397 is 2.08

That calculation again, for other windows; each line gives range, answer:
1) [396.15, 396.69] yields 3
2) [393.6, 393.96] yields 3.5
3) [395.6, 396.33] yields 3.57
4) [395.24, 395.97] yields 3.86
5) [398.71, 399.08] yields 4.11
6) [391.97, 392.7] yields 3.83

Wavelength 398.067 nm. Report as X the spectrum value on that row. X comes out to 3.763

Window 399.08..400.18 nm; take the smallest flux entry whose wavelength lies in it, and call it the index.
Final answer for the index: 3.907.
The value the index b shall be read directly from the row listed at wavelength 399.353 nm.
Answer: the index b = 3.974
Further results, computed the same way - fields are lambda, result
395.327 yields 4.161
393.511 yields 1.794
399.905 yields 4.078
